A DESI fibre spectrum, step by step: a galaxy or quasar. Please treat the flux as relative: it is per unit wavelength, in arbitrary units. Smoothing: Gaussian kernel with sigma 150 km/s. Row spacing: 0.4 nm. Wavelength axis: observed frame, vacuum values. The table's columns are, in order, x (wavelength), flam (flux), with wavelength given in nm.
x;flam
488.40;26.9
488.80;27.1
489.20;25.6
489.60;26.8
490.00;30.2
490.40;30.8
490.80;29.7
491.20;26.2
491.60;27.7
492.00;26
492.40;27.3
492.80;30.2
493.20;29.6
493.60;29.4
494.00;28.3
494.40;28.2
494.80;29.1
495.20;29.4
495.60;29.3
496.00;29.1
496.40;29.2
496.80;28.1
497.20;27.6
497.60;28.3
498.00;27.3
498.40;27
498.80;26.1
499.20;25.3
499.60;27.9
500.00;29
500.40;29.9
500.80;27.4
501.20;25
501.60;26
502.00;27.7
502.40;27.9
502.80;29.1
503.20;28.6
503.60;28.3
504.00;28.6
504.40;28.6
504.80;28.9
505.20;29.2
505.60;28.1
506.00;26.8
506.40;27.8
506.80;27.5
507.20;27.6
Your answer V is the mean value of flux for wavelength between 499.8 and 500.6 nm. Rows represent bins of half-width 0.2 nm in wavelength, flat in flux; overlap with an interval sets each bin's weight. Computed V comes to 29.4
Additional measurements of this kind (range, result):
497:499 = 27.3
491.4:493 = 27.8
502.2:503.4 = 28.5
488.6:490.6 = 28.1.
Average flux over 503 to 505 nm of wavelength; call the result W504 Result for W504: 28.6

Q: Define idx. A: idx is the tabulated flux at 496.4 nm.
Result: 29.2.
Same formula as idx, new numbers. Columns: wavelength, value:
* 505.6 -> 28.1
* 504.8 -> 28.9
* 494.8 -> 29.1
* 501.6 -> 26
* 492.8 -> 30.2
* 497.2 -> 27.6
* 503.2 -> 28.6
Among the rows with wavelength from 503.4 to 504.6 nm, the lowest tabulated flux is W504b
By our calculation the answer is 28.3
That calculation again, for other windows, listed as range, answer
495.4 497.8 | 27.6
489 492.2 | 25.6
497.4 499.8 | 25.3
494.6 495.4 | 29.1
